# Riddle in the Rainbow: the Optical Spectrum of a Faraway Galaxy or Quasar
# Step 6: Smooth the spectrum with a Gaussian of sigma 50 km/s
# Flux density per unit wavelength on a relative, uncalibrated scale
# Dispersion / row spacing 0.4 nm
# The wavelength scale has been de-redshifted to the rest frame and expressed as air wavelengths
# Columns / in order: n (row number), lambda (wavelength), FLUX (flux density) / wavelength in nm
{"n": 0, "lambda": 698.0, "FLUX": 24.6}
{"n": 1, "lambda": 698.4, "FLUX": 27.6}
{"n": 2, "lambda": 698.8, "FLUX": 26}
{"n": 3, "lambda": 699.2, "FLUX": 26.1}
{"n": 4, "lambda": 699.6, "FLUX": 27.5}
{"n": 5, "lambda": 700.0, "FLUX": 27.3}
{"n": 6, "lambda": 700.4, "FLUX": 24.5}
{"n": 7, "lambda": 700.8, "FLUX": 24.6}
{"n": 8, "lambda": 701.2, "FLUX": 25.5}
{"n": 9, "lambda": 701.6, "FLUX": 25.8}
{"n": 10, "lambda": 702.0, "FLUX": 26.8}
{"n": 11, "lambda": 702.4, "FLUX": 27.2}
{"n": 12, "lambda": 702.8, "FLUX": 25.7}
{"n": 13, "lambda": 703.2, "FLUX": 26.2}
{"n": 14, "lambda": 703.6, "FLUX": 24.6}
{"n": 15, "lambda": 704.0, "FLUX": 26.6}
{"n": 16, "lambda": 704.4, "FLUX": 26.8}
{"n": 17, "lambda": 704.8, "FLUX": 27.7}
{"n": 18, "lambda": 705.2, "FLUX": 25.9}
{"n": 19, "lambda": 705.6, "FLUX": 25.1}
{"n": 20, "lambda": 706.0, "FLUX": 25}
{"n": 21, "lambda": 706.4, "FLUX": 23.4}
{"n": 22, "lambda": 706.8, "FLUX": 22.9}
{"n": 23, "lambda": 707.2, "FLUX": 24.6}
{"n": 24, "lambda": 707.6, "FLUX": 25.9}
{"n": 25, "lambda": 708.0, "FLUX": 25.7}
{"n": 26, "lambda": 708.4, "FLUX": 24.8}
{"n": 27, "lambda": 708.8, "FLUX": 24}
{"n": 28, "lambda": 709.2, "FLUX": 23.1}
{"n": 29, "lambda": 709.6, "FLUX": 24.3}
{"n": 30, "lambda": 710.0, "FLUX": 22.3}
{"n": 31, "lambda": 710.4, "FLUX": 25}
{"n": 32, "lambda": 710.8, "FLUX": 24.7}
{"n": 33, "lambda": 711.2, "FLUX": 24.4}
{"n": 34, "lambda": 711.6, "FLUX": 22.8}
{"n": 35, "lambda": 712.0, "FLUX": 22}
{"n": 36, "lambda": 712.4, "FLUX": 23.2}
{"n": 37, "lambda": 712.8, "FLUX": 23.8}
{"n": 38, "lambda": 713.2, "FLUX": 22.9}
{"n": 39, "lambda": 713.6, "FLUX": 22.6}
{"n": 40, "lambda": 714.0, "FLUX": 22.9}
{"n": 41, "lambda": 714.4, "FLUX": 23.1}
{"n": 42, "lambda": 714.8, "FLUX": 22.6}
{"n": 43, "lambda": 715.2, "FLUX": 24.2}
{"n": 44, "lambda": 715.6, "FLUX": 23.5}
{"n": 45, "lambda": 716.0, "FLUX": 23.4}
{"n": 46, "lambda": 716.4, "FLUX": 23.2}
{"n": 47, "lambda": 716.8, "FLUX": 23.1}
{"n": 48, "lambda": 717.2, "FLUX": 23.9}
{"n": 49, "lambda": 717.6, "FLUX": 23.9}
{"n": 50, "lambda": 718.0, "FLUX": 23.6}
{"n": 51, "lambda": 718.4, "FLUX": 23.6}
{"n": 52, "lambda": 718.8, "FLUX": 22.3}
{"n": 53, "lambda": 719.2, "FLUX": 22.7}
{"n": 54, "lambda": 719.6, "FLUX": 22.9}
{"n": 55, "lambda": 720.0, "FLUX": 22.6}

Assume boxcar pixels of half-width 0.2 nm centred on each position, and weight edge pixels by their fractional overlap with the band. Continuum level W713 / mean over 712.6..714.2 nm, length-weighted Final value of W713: 23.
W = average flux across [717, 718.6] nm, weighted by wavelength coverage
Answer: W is 23.8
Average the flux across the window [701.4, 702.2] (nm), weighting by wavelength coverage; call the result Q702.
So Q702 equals 26.3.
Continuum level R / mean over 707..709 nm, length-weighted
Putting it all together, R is 25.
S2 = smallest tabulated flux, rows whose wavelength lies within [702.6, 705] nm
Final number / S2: 24.6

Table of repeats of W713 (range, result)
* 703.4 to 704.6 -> 26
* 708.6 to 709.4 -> 23.5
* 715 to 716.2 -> 23.7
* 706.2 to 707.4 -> 23.6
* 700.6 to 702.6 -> 26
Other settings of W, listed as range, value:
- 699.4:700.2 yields 27.4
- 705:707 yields 24.5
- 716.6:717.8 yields 23.6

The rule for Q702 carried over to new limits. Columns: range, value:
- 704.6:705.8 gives 26.2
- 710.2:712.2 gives 23.8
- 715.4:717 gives 23.3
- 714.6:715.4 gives 23.4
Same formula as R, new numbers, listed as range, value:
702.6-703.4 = 25.9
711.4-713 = 22.9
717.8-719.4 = 23.1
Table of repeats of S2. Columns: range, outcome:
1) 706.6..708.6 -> 22.9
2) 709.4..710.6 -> 22.3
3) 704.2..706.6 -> 23.4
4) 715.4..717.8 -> 23.1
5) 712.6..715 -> 22.6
